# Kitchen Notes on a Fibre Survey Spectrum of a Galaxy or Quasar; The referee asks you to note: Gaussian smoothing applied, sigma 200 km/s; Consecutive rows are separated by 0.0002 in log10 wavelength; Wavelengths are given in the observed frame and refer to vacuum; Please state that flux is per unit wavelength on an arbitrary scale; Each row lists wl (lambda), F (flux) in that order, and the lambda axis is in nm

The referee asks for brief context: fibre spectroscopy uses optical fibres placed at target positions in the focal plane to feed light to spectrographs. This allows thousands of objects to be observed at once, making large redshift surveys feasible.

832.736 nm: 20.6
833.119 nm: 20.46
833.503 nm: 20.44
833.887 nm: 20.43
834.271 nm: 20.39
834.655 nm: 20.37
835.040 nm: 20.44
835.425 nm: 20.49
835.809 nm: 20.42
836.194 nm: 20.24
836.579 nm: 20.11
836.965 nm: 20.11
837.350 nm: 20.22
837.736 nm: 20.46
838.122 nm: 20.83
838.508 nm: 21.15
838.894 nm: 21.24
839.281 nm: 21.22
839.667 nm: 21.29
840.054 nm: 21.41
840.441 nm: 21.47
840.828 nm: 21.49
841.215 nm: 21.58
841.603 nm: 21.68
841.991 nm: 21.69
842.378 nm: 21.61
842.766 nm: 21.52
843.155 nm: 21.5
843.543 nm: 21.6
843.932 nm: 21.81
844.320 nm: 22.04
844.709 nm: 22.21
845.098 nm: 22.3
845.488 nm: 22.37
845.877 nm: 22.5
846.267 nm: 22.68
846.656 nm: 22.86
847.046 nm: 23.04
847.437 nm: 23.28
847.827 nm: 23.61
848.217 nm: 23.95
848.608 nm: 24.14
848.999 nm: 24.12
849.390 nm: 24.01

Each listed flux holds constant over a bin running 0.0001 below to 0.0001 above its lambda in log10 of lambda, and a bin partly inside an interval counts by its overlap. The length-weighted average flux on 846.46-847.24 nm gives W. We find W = 23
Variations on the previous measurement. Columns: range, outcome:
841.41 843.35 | 21.6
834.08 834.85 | 20.4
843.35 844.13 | 21.7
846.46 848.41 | 23.4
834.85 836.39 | 20.4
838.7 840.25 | 21.3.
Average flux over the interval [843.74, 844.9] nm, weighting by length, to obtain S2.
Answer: 22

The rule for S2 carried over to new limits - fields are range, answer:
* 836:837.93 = 20.2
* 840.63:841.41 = 21.5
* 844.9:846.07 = 22.4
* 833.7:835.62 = 20.4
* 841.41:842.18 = 21.7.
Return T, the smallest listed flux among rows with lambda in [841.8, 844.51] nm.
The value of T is 21.5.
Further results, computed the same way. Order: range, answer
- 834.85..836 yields 20.42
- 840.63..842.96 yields 21.49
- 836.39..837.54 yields 20.11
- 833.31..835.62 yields 20.37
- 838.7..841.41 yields 21.22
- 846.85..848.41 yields 23.04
